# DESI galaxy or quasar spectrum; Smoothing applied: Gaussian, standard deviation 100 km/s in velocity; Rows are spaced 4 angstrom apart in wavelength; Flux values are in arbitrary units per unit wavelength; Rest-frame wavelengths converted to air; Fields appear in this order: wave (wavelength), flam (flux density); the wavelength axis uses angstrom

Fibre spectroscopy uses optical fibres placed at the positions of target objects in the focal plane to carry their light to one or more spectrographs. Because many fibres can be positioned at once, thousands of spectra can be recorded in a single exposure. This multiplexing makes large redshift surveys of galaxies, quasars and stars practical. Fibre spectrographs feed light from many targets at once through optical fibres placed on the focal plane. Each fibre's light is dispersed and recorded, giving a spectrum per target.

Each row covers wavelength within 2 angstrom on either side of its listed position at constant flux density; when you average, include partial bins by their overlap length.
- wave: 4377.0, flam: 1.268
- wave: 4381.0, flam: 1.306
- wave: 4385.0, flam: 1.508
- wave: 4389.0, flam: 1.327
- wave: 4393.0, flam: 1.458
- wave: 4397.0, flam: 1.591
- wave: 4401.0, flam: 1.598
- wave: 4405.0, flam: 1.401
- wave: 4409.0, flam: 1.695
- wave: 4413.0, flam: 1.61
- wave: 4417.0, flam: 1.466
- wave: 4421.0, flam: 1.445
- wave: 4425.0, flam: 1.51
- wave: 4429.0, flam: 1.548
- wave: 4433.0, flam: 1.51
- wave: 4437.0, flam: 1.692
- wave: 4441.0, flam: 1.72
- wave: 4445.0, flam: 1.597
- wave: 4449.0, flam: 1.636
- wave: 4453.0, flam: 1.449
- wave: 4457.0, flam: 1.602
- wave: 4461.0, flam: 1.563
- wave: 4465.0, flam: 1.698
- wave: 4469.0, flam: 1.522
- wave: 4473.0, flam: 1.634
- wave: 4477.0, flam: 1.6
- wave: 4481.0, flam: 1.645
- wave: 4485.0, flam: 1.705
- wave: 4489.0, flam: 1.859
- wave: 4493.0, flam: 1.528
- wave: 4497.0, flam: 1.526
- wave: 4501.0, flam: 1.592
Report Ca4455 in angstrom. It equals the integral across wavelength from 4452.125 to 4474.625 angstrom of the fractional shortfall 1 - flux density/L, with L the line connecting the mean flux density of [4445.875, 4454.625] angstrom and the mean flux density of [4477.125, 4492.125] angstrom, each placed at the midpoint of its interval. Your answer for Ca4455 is 0.4 angstrom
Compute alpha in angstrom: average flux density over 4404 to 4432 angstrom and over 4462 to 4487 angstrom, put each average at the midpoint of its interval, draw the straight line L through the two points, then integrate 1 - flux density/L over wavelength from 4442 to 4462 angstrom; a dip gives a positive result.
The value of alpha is 0.2 angstrom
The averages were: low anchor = 1.53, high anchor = 1.63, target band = 1.58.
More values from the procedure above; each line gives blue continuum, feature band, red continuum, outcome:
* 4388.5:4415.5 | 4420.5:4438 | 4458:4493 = 0.4 angstrom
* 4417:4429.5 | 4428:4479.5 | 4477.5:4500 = -1.2 angstrom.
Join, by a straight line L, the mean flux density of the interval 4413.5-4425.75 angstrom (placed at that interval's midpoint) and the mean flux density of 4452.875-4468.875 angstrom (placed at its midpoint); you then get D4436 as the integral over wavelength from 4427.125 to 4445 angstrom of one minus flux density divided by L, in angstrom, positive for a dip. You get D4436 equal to -1.0 angstrom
